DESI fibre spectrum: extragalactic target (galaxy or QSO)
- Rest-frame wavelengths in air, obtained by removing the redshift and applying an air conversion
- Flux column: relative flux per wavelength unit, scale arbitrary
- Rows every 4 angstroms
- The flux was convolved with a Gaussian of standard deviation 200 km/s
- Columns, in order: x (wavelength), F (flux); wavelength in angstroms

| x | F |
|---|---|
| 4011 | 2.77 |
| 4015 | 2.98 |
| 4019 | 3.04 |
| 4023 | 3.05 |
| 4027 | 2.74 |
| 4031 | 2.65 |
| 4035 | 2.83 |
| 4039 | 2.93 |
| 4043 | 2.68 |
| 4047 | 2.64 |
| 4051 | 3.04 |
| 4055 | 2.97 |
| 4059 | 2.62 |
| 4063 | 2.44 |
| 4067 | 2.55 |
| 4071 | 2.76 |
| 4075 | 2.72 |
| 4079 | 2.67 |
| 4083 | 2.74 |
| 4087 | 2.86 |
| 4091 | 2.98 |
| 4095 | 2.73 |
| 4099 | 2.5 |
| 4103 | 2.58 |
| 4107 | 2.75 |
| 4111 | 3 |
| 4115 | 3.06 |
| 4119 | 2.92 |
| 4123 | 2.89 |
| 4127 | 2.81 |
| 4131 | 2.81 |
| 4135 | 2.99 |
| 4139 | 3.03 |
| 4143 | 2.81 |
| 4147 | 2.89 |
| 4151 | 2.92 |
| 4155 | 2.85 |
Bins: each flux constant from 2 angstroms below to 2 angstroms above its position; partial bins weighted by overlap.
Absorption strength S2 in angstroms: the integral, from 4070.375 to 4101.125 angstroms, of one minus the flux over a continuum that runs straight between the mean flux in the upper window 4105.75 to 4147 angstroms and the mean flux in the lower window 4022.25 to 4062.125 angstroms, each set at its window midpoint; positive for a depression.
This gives 1.2 angstroms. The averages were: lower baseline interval 2.8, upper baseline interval 2.91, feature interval 2.74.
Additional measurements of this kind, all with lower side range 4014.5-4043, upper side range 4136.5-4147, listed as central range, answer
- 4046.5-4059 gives 0.04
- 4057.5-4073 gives 1.58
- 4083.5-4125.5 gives 1.13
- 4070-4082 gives 0.72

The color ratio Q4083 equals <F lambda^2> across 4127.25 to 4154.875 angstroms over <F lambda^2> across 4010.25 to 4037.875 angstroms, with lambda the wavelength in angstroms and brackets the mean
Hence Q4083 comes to 1.07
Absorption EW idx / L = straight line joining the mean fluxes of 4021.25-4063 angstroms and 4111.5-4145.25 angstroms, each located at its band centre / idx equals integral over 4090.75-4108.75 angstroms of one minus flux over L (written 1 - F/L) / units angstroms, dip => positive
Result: 1.23 angstroms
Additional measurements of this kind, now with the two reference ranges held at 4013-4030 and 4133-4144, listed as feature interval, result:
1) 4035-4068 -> 2.19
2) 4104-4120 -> 0.21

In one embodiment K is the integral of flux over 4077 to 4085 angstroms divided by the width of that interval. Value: 2.71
